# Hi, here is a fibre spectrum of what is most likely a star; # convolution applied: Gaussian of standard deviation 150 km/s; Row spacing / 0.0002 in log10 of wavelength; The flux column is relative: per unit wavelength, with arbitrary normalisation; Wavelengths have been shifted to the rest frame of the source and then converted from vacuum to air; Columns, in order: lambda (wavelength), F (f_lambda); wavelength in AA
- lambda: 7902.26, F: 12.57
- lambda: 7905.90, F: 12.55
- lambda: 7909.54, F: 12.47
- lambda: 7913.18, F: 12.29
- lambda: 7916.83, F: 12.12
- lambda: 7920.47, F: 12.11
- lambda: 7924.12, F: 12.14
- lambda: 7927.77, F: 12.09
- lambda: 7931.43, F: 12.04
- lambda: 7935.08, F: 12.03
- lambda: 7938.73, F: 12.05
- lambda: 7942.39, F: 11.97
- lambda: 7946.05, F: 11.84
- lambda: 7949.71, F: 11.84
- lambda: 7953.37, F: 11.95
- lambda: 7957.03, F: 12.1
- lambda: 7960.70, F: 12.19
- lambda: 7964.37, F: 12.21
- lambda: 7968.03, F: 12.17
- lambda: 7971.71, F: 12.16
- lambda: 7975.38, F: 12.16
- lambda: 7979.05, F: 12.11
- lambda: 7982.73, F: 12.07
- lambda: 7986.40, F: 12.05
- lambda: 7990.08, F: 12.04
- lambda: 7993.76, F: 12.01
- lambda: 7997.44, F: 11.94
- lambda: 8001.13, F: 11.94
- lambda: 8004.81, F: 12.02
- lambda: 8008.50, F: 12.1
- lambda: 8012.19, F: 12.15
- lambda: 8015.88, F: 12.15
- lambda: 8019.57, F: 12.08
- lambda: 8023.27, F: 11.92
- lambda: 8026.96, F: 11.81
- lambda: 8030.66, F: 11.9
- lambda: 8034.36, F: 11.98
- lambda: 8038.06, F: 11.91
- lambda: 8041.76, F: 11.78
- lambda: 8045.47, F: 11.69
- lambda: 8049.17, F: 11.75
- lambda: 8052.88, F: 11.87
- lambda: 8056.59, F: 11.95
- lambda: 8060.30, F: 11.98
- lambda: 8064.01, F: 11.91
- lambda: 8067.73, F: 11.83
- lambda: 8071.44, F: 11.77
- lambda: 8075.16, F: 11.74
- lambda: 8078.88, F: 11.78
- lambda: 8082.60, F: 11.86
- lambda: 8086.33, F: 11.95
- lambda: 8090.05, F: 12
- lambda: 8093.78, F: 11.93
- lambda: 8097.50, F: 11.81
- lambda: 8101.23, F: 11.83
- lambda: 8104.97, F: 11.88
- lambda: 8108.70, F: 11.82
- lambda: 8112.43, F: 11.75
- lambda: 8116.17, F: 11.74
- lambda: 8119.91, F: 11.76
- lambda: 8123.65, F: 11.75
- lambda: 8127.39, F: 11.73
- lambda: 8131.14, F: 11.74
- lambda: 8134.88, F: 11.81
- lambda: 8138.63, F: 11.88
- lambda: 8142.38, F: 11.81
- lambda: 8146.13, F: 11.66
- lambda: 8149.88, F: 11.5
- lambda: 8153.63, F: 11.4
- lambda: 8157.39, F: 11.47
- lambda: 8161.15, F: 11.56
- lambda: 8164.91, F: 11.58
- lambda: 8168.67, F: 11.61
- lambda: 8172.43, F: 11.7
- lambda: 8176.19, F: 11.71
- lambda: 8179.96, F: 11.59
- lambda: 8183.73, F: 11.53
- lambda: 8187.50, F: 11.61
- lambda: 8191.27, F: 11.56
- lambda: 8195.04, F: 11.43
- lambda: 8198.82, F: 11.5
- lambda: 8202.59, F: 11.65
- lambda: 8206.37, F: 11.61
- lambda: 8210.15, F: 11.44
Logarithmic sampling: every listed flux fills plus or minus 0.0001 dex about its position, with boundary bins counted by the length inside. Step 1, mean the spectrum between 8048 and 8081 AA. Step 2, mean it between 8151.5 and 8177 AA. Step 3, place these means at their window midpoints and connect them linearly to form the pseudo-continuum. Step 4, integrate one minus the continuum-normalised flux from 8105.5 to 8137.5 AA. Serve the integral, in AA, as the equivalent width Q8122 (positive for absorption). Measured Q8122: -0.2 AA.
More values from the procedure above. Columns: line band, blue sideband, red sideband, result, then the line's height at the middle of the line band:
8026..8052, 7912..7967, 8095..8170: 0.1 AA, 11.9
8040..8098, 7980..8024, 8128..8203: 0.1 AA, 11.9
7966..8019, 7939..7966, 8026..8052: -0.7 AA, 11.9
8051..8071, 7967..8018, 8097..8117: 0.0 AA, 11.9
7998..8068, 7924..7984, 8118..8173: -0.2 AA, 11.9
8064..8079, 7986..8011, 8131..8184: 0.1 AA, 11.8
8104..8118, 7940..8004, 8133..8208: -0.1 AA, 11.7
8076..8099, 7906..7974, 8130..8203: -0.2 AA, 11.8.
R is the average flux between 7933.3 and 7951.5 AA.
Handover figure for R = 11.9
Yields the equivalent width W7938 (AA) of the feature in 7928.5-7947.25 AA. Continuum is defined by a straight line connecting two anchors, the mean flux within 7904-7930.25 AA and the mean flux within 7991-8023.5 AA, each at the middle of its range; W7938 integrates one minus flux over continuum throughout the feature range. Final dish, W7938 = 0.3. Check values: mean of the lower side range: 12.2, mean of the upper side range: 12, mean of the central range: 12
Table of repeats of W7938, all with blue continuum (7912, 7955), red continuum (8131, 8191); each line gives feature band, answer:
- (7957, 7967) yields -0.2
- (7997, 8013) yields -0.2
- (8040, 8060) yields 0.0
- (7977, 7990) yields -0.1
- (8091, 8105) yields -0.2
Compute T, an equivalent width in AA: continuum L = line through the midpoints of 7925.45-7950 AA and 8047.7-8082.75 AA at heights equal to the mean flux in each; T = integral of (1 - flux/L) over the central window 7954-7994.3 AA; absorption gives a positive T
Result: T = -0.6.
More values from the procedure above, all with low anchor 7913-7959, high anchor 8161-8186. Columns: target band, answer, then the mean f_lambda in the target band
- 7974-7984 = -0.13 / 12.1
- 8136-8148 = -0.12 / 11.8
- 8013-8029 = -0.15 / 12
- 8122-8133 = -0.04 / 11.7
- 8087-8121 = -0.30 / 11.8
